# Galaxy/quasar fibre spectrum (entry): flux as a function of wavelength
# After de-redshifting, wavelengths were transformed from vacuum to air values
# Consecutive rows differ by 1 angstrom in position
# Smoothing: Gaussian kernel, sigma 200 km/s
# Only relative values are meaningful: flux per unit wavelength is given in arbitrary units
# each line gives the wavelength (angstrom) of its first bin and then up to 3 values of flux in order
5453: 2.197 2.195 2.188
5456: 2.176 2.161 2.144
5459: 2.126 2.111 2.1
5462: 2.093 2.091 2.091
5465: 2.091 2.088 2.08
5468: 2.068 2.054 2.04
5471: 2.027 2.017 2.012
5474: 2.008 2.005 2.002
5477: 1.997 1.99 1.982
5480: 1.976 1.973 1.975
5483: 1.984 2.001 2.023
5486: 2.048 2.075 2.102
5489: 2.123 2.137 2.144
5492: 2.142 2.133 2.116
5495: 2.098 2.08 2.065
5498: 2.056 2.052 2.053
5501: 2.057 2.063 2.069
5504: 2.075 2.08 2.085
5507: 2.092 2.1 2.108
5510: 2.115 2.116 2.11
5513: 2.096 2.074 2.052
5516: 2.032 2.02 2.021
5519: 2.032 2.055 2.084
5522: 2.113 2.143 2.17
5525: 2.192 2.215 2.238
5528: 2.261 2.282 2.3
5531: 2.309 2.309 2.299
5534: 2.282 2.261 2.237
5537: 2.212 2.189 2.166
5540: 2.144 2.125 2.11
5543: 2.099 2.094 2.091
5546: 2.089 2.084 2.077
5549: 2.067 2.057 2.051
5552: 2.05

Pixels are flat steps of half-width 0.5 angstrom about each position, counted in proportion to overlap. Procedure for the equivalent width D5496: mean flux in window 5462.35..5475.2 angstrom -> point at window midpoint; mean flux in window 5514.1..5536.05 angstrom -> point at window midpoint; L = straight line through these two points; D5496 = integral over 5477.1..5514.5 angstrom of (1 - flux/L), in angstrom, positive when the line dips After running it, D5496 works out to 0.8 angstrom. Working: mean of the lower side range 2.05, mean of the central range 2.07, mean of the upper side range 2.17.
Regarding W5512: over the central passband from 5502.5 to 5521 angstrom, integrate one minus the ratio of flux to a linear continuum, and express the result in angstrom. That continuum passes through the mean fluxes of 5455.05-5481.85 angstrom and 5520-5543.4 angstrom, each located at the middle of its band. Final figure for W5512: 0.71 angstrom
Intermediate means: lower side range 2.06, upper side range 2.2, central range 2.07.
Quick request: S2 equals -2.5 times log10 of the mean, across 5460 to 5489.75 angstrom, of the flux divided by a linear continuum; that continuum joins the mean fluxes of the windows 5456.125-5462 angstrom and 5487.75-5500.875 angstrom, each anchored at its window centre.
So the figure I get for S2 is 0.04 mag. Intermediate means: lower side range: 2.13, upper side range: 2.1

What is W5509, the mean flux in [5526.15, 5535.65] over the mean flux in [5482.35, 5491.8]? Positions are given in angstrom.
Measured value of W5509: 1.10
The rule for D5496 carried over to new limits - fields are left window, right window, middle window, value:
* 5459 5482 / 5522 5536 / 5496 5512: 0.58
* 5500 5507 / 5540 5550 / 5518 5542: -1.26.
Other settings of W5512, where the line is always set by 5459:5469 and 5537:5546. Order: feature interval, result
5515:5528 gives 0.0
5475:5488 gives 0.6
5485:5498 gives 0.0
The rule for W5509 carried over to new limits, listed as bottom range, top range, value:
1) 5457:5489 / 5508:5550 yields 1.05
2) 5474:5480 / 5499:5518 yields 1.04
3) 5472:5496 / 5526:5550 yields 1.07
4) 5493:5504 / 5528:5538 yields 1.10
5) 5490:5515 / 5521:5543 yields 1.06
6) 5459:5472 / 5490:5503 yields 1.01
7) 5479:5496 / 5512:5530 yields 1.03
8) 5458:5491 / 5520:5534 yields 1.08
